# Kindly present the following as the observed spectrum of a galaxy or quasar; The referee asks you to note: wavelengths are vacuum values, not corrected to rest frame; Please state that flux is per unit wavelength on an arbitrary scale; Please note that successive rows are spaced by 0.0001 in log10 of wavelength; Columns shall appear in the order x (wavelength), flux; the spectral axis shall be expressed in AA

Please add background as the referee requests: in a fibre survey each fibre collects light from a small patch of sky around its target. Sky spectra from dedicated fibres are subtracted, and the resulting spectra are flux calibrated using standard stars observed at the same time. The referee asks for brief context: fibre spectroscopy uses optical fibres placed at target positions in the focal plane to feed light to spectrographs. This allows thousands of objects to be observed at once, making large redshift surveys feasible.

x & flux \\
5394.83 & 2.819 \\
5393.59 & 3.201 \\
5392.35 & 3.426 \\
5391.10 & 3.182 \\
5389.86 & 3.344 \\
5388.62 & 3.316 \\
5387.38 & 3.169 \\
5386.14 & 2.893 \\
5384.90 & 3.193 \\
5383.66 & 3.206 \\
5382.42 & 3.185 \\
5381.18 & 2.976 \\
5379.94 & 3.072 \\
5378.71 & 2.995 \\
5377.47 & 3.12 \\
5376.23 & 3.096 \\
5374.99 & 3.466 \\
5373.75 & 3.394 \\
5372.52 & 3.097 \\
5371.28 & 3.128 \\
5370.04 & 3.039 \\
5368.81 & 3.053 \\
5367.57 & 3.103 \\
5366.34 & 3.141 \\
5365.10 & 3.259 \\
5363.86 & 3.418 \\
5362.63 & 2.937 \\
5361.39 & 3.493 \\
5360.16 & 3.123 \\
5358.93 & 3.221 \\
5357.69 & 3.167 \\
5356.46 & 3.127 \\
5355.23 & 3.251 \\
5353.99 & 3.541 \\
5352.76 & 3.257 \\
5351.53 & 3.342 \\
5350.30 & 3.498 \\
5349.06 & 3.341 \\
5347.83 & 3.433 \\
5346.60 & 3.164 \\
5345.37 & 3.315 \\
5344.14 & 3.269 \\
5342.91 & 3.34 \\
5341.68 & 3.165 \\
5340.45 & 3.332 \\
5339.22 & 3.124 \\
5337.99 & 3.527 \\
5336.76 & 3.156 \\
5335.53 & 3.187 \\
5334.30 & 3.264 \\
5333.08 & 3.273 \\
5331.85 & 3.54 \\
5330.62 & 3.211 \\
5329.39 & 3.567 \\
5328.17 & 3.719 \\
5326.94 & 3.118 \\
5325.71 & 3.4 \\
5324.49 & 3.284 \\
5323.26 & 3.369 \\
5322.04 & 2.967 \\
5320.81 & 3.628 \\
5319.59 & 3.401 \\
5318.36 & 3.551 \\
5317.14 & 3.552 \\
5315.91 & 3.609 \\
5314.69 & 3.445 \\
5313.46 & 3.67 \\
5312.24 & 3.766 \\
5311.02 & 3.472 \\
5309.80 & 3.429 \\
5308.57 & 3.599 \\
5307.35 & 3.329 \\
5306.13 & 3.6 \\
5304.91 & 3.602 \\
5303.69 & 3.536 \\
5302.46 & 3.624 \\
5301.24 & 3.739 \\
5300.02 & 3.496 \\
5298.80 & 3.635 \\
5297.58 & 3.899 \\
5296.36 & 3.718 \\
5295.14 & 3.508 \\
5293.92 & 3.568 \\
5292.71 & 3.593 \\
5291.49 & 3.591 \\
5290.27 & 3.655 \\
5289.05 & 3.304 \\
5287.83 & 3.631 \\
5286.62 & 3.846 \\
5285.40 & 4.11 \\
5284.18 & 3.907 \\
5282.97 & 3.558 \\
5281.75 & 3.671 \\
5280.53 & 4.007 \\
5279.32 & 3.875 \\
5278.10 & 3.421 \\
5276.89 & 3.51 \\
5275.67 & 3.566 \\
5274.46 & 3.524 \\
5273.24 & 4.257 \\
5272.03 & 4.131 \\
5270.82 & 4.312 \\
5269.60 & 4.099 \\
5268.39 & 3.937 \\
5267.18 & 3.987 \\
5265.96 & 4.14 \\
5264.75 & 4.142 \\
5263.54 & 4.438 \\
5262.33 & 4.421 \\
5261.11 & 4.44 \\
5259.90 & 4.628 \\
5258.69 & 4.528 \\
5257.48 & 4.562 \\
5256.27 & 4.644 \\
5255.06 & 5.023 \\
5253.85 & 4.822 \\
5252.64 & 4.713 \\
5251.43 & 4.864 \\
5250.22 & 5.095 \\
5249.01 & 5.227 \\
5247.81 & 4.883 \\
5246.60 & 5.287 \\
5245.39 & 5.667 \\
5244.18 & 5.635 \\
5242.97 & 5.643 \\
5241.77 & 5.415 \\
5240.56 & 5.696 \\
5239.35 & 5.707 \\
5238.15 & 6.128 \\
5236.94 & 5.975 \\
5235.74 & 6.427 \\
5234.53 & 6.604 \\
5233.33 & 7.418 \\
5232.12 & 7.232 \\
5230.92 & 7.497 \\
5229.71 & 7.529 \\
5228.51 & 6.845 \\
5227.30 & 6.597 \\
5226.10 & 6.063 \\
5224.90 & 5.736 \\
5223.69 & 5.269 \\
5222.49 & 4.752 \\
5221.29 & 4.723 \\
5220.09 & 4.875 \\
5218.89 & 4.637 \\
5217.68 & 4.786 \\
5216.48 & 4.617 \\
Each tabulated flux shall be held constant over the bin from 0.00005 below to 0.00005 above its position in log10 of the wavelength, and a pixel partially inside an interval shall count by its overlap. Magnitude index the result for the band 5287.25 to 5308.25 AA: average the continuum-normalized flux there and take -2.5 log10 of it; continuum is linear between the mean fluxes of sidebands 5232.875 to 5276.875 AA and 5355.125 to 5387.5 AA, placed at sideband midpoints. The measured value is 0.19 mag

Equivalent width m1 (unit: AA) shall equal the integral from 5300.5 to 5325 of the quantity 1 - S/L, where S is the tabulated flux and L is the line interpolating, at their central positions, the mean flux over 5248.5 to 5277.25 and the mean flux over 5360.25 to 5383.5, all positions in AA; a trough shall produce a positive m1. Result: 2.0 AA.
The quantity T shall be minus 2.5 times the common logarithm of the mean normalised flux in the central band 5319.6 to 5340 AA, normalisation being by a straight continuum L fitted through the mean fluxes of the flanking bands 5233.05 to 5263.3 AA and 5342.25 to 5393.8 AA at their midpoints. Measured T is 0.17 mag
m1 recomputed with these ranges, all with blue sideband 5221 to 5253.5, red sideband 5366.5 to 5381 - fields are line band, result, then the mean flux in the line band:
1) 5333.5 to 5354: 2.38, 3.3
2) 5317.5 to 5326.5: 1.74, 3.37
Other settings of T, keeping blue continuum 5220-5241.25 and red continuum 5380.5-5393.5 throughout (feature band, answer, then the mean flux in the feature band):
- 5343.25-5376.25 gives 0.14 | 3.25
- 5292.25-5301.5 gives 0.33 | 3.64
